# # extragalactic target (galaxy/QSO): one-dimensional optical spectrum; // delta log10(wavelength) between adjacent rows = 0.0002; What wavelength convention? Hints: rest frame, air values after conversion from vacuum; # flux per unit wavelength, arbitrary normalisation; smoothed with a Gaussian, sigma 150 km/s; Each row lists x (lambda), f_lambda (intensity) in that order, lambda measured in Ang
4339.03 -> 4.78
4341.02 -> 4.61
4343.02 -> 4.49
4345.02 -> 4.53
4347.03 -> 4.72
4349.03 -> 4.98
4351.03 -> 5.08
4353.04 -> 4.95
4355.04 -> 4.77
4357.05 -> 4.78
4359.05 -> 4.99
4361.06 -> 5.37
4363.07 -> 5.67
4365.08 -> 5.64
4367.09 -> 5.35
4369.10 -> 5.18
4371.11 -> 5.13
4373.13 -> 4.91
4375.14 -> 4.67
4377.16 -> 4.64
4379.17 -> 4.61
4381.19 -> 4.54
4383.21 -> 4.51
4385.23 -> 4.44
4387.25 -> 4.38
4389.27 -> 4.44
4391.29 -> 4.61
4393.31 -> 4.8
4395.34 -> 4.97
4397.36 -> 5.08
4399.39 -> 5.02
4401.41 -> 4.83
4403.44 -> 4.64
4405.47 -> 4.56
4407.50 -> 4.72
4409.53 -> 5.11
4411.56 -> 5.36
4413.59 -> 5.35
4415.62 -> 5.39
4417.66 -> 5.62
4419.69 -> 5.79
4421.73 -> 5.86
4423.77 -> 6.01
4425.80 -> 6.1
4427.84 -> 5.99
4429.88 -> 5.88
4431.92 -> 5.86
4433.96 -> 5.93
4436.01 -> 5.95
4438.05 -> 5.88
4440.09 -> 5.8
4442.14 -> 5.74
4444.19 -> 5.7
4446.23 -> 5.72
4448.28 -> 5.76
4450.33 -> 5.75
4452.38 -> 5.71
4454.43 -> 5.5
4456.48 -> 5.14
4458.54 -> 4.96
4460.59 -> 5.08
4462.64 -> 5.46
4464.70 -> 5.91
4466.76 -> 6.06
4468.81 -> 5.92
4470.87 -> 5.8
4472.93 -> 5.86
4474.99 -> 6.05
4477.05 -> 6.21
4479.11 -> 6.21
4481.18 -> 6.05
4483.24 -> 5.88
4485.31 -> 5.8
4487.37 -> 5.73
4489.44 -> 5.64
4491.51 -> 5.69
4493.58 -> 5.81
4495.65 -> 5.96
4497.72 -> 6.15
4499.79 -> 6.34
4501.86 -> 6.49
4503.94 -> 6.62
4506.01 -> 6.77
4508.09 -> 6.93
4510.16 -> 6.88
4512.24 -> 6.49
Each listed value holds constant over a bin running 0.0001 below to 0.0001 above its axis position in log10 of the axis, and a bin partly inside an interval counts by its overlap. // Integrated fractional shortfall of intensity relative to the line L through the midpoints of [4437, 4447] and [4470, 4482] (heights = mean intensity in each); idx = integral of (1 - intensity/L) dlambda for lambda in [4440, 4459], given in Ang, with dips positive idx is 0.8 Ang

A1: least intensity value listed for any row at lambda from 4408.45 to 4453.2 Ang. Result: 5.11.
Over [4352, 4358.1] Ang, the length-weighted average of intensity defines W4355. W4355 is 4.84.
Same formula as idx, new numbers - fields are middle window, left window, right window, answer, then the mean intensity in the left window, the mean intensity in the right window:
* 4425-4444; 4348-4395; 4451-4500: -1.6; 4.89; 5.78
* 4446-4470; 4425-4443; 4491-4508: 1.8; 5.9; 6.28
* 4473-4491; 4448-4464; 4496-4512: 0.3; 5.41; 6.57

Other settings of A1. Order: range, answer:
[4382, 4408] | 4.38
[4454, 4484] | 4.96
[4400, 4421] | 4.56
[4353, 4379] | 4.64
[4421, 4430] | 5.86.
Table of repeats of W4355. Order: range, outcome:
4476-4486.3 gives 6.03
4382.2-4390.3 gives 4.44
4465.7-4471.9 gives 5.93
